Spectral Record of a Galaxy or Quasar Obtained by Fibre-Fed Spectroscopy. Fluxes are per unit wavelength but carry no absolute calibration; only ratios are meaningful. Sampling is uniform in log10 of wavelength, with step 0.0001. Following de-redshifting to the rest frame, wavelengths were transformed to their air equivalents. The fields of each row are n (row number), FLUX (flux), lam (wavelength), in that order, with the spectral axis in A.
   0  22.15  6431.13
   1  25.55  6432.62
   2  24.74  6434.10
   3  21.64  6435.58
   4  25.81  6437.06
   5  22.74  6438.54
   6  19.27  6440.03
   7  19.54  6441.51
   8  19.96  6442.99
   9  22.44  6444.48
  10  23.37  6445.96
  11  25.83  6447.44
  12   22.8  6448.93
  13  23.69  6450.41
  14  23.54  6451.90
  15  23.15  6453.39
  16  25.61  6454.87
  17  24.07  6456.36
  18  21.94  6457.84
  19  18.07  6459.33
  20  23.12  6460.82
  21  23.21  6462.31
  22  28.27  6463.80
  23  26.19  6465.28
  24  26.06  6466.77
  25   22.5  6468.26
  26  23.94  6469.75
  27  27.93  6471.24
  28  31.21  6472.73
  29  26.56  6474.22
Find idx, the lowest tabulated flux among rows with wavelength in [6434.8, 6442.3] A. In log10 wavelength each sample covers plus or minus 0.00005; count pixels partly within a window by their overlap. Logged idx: 19.27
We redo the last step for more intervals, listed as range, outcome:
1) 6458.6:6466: 18.07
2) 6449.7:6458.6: 21.94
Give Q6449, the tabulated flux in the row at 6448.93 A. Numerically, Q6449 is 22.8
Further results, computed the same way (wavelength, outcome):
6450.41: 23.69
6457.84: 21.94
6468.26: 22.5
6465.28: 26.19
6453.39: 23.15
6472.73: 31.21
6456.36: 24.07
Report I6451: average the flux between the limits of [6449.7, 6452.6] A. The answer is 23.6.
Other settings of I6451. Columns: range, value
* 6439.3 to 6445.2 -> 20.3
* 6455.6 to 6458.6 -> 23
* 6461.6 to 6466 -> 25.9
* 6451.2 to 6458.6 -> 23.7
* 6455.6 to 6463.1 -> 22.1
